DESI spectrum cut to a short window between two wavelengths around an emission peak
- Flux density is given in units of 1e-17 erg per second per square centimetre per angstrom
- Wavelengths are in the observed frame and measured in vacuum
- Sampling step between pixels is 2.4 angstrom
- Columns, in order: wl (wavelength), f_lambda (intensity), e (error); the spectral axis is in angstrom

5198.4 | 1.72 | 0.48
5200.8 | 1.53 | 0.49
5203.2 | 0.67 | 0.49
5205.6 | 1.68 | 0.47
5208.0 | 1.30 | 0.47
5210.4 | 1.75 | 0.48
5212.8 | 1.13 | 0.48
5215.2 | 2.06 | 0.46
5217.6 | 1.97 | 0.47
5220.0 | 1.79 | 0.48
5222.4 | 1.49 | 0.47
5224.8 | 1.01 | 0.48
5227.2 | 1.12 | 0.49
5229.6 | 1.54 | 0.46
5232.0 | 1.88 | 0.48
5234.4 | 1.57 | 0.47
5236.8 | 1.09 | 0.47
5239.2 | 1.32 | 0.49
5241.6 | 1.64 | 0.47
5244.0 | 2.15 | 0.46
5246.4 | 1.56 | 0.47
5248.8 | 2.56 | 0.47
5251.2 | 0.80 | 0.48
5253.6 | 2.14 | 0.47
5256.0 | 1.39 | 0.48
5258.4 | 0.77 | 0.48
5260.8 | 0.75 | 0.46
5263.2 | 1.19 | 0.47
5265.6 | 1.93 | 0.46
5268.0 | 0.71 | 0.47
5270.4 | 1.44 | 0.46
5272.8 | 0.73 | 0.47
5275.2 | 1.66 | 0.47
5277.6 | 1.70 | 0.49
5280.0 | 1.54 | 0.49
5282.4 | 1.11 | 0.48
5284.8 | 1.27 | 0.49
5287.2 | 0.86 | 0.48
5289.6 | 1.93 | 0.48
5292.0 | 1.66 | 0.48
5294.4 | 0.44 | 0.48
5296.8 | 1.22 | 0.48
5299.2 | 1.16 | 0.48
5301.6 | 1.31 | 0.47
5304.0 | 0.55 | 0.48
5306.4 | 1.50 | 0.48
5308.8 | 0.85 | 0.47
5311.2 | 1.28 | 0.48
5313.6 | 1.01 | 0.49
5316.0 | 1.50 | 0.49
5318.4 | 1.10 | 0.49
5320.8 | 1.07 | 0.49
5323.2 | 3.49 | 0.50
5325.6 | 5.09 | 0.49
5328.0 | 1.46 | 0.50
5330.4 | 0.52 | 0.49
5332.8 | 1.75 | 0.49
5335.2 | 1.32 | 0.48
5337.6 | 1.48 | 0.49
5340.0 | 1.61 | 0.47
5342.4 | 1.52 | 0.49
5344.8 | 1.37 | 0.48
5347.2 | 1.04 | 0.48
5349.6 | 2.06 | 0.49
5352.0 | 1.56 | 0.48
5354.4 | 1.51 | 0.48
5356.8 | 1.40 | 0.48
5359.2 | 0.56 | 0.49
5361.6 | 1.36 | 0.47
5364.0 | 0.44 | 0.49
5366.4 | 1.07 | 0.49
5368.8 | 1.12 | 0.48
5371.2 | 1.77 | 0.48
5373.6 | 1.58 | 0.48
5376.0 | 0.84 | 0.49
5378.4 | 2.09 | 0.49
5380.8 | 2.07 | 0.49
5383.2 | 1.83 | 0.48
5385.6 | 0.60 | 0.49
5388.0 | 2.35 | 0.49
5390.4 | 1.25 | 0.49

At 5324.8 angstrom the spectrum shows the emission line H-beta 4861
